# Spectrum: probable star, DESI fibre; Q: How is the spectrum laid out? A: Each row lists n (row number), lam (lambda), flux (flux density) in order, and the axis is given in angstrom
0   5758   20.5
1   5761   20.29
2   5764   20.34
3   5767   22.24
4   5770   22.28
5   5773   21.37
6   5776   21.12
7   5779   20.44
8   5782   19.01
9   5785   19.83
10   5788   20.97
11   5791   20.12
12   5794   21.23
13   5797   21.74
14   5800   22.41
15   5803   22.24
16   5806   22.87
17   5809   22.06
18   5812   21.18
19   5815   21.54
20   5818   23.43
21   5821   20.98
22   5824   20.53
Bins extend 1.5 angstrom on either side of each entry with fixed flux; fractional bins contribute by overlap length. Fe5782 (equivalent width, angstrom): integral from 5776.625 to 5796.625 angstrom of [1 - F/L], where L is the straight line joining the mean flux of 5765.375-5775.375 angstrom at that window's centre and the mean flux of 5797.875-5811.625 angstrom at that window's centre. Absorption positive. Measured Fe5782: 1.52 angstrom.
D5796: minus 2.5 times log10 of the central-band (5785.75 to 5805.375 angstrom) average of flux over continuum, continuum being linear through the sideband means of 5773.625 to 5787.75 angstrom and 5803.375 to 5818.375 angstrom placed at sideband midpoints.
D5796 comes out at -0.01 mag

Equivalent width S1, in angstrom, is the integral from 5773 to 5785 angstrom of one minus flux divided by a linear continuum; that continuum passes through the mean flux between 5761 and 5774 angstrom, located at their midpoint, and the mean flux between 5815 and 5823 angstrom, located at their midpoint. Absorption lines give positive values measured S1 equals 0.7 angstrom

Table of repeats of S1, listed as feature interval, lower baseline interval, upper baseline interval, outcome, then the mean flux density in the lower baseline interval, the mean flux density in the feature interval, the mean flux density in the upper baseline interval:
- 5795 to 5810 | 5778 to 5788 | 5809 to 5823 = -0.9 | 19.9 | 22.2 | 21.8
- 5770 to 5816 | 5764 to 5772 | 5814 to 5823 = 1.4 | 21.8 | 21.2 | 21.9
